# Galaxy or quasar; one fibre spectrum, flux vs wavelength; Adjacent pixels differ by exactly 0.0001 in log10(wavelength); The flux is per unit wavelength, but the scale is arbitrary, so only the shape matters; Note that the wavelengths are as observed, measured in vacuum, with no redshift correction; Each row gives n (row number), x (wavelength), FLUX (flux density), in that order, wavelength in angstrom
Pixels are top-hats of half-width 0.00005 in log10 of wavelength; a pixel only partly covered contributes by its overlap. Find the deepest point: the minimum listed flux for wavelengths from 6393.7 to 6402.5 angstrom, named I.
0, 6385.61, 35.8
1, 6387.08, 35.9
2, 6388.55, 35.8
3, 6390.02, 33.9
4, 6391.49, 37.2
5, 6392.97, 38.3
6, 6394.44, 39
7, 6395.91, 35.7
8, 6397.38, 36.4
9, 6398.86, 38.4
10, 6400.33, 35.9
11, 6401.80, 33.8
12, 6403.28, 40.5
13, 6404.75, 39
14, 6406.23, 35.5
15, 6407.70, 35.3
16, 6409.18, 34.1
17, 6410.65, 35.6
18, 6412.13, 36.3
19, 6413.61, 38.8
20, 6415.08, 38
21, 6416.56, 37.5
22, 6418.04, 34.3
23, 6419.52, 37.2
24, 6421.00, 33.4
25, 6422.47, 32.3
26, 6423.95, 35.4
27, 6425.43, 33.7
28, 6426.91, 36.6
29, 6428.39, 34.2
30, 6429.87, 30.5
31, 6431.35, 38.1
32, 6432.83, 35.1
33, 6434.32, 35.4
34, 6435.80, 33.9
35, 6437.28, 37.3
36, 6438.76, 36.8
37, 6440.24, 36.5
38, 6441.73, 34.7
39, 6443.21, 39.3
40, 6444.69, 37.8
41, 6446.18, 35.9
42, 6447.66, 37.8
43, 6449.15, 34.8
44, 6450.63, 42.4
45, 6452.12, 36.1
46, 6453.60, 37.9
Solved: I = 33.8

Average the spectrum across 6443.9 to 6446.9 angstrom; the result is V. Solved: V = 36.9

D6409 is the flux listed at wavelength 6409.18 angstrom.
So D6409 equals 34.1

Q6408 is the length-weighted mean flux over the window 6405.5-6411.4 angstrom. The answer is 35.1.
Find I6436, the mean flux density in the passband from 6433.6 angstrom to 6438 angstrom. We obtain 35.6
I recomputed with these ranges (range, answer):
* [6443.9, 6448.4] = 35.9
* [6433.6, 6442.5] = 33.9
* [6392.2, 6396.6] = 35.7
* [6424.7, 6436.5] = 30.5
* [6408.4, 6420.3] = 34.1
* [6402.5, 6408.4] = 35.3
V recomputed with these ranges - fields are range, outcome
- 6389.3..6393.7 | 36.4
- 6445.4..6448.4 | 36.8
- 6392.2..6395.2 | 38.6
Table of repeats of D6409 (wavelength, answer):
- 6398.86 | 38.4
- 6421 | 33.4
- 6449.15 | 34.8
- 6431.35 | 38.1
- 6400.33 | 35.9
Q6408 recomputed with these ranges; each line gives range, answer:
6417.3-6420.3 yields 35.7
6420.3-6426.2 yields 33.8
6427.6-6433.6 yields 34.5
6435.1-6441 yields 36.1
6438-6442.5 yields 36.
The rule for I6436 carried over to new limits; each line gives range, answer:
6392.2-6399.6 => 37.5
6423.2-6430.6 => 34.1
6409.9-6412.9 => 36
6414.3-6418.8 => 36.6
